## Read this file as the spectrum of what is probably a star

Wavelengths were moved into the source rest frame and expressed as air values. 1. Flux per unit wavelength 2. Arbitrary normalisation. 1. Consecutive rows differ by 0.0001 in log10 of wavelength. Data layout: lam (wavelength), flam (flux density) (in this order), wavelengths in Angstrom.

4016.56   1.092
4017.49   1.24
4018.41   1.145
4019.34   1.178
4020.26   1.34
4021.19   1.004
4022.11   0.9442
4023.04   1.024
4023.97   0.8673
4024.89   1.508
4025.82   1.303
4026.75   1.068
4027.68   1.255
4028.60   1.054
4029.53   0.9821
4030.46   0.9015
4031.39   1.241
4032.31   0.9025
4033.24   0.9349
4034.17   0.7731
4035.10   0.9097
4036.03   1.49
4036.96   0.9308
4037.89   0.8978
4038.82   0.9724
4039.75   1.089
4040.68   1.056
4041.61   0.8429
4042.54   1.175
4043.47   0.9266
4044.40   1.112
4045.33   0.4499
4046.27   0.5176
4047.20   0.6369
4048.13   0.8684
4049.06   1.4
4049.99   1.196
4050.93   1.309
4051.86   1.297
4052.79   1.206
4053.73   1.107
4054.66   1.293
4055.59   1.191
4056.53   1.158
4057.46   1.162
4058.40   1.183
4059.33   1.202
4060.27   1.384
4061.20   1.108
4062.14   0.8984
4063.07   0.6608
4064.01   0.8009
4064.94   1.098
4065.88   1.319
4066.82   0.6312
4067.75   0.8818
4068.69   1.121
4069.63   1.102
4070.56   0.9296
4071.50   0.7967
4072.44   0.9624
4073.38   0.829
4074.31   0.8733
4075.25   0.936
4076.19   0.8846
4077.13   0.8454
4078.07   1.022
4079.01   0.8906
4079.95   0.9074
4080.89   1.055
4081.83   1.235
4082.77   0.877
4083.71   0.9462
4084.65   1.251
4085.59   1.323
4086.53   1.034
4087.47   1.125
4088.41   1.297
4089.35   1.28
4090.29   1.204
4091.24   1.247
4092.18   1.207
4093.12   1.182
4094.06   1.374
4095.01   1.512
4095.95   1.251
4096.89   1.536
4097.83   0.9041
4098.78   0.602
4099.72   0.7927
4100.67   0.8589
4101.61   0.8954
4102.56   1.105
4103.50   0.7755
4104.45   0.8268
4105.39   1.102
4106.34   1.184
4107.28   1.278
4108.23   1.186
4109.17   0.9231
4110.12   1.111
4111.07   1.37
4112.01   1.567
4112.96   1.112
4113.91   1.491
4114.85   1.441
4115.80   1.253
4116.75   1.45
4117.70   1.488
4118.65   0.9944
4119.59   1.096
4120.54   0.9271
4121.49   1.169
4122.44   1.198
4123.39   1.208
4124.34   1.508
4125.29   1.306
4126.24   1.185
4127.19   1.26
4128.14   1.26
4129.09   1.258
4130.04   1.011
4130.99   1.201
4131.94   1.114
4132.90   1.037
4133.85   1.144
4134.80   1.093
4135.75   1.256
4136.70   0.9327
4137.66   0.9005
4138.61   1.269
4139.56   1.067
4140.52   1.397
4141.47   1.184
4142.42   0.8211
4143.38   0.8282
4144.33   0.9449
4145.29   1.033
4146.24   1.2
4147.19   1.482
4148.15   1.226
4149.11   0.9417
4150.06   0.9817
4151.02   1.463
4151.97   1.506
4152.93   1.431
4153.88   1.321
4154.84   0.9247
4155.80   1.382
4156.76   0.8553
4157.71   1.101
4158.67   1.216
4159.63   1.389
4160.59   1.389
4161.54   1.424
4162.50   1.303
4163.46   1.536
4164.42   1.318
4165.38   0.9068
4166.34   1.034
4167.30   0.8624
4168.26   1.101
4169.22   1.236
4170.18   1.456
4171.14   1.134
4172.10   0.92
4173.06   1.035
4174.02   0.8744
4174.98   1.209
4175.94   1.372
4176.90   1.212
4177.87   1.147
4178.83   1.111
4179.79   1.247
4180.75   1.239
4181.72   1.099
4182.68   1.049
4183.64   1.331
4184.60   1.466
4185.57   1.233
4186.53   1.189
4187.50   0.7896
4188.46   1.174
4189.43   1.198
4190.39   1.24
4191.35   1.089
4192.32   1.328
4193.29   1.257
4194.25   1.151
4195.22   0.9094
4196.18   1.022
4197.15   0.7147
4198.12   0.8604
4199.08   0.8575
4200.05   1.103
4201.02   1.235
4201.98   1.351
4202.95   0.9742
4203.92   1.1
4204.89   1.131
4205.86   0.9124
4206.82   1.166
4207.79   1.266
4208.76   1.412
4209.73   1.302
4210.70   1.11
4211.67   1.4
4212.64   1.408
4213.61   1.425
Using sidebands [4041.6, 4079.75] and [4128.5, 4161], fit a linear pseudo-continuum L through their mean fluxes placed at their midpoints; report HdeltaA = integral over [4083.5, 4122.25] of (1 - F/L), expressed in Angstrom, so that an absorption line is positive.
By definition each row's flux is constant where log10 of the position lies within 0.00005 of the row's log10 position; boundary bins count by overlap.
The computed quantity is -3.0 Angstrom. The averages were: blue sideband 1.01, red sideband 1.16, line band 1.16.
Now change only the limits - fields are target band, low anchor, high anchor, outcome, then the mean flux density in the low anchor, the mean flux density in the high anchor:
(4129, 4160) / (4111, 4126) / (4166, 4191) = 1.99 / 1.28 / 1.15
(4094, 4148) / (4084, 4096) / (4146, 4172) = 3.75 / 1.25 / 1.22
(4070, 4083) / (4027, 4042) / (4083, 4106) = 1.76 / 1.02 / 1.11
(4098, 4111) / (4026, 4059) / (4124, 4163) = 1.70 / 1.05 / 1.18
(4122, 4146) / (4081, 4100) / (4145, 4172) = 1.19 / 1.16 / 1.22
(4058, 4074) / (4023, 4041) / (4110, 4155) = 1.63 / 1.06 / 1.2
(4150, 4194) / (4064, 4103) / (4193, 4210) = -4.81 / 1.05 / 1.09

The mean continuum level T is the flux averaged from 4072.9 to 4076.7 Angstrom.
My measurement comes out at 0.881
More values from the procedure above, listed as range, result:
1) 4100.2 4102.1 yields 0.878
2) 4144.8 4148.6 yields 1.23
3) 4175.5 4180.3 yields 1.22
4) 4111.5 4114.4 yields 1.39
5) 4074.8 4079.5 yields 0.915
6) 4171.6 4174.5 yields 0.945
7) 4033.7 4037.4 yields 1.03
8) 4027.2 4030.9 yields 1.05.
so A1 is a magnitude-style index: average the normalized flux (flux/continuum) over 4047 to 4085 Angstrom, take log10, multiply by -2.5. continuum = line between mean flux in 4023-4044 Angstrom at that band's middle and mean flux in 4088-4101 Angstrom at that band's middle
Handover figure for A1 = 0.07 mag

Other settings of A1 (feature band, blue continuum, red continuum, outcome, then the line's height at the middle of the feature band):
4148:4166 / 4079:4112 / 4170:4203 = -0.107 mag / 1.12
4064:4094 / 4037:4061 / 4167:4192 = 0.044 mag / 1.09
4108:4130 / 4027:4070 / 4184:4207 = -0.168 mag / 1.07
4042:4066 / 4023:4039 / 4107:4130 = 0.049 mag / 1.11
